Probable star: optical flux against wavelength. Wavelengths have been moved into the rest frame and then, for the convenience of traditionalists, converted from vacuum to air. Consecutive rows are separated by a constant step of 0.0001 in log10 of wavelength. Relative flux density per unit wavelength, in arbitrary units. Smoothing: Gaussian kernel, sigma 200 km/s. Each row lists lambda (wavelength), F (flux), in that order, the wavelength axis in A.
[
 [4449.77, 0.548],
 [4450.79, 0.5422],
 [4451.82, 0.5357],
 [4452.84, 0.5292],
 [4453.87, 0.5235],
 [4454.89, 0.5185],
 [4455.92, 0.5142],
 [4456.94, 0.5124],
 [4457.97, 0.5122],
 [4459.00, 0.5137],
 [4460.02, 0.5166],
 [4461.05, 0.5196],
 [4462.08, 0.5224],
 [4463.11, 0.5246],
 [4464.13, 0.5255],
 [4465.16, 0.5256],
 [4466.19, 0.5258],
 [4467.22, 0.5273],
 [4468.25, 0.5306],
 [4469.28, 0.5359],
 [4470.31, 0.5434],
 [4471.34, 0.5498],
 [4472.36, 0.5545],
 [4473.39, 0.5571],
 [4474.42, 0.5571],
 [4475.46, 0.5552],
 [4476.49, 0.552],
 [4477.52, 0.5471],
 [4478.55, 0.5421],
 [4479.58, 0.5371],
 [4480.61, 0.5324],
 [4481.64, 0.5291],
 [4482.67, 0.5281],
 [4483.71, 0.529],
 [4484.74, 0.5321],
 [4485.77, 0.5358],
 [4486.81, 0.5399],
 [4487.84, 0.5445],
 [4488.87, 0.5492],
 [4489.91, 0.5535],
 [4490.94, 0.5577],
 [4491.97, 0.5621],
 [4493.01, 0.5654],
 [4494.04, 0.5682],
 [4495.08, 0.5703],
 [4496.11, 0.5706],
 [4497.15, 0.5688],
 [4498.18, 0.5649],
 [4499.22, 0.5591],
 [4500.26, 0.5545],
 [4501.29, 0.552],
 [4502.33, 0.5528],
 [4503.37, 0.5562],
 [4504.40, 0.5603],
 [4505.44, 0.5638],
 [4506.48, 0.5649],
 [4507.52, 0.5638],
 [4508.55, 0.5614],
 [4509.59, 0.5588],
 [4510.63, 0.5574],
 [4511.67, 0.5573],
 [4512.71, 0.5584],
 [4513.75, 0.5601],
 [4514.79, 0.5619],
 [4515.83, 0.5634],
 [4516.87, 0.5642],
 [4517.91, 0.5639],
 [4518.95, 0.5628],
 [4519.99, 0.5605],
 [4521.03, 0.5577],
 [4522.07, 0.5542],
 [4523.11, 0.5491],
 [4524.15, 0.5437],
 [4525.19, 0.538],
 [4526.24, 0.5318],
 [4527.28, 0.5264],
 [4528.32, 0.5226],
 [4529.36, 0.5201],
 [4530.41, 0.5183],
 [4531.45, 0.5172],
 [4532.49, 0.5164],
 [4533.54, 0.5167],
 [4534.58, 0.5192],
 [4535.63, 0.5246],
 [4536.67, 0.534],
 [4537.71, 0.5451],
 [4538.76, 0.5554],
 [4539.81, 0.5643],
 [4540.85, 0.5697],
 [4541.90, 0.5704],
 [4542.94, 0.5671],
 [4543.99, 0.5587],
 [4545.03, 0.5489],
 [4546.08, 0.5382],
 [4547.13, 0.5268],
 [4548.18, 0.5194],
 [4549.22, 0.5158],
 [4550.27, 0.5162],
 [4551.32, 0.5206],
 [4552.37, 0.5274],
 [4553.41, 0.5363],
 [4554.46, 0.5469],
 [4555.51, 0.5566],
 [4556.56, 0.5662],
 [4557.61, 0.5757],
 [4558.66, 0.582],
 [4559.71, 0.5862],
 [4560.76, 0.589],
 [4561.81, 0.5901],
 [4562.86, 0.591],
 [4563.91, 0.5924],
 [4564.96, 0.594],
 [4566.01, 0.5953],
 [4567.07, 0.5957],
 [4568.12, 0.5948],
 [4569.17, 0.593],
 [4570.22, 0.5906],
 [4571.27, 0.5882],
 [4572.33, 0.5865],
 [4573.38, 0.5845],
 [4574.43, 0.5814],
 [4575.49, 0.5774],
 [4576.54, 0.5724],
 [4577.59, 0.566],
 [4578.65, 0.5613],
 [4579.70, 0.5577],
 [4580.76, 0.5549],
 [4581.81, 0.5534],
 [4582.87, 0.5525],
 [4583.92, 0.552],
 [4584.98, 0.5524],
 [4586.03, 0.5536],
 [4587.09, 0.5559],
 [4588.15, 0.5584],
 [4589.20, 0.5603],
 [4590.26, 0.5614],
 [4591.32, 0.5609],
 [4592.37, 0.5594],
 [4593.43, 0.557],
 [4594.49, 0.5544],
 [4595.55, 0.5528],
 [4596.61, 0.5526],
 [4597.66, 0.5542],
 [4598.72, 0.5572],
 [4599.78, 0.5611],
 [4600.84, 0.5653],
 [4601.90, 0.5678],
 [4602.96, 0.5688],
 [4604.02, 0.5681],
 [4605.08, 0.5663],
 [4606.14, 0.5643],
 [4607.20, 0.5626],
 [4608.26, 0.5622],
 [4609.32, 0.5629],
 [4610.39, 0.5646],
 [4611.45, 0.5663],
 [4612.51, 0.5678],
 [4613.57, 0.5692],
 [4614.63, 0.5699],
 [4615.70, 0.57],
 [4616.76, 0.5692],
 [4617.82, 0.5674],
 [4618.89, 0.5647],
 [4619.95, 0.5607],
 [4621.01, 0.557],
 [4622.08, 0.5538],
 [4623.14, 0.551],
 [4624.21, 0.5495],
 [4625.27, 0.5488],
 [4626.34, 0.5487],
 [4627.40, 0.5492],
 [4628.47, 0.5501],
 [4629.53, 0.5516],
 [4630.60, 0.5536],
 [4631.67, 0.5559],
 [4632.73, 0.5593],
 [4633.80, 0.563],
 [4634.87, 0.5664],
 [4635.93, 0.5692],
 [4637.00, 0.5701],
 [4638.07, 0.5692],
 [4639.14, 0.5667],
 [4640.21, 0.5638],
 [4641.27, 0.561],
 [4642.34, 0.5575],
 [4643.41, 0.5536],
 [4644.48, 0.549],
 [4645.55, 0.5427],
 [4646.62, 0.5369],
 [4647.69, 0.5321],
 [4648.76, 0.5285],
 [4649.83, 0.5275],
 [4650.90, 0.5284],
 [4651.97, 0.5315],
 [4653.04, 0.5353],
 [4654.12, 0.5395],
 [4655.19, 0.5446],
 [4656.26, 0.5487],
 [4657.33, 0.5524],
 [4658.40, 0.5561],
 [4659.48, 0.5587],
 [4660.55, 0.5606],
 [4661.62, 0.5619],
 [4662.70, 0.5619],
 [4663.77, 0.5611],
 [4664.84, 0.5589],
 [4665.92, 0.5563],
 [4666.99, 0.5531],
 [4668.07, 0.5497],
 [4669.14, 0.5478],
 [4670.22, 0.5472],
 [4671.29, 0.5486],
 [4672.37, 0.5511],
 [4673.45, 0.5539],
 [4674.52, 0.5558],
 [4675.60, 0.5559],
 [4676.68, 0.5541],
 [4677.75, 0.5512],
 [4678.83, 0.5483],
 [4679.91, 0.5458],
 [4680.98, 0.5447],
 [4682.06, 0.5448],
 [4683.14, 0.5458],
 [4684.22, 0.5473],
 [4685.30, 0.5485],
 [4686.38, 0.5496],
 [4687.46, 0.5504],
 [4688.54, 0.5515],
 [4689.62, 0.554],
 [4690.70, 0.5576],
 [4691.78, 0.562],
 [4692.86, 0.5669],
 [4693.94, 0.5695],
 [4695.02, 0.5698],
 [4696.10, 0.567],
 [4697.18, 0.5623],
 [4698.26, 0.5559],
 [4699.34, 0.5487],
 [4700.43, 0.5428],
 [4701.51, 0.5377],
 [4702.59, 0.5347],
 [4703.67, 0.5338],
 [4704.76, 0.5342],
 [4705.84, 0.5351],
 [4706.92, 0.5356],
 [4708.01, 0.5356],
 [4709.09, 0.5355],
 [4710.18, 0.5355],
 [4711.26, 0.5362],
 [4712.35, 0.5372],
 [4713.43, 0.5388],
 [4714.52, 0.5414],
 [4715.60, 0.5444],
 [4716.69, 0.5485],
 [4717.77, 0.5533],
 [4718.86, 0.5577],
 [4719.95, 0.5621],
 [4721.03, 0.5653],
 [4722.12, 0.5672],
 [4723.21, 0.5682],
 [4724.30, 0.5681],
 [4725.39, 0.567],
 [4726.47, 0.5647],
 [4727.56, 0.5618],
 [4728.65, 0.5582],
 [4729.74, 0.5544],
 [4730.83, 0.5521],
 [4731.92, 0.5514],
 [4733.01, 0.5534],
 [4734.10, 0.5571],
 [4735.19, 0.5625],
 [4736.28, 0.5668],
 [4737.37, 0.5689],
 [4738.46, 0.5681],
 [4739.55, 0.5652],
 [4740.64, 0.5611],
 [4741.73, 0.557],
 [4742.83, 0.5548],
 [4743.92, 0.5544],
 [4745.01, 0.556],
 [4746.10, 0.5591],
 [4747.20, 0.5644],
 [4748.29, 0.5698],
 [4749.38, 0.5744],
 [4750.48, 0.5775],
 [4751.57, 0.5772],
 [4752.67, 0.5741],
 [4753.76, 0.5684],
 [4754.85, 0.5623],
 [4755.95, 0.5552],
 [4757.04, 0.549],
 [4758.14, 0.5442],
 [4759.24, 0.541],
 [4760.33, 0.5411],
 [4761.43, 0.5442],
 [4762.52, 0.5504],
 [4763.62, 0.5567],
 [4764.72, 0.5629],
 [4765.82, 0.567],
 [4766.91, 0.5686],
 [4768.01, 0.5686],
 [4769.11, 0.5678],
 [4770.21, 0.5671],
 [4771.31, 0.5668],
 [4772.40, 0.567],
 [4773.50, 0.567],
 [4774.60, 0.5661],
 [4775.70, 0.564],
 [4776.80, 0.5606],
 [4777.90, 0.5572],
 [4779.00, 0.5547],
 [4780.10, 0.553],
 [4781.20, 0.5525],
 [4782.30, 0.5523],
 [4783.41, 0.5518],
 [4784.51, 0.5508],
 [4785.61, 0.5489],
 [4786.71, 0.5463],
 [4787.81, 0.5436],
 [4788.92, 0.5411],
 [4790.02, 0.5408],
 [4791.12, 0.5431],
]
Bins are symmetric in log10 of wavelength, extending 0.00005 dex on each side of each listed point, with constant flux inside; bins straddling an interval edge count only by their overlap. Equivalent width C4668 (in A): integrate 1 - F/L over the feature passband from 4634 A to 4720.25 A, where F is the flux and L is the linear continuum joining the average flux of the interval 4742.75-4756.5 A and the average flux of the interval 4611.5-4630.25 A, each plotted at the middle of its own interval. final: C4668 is 1.9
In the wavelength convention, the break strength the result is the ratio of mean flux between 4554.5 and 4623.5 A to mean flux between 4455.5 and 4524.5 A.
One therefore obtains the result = 1.04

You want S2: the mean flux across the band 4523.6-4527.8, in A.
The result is 0.535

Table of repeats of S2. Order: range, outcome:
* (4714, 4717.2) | 0.545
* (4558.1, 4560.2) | 0.584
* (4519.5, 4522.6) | 0.558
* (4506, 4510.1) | 0.563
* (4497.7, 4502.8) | 0.556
